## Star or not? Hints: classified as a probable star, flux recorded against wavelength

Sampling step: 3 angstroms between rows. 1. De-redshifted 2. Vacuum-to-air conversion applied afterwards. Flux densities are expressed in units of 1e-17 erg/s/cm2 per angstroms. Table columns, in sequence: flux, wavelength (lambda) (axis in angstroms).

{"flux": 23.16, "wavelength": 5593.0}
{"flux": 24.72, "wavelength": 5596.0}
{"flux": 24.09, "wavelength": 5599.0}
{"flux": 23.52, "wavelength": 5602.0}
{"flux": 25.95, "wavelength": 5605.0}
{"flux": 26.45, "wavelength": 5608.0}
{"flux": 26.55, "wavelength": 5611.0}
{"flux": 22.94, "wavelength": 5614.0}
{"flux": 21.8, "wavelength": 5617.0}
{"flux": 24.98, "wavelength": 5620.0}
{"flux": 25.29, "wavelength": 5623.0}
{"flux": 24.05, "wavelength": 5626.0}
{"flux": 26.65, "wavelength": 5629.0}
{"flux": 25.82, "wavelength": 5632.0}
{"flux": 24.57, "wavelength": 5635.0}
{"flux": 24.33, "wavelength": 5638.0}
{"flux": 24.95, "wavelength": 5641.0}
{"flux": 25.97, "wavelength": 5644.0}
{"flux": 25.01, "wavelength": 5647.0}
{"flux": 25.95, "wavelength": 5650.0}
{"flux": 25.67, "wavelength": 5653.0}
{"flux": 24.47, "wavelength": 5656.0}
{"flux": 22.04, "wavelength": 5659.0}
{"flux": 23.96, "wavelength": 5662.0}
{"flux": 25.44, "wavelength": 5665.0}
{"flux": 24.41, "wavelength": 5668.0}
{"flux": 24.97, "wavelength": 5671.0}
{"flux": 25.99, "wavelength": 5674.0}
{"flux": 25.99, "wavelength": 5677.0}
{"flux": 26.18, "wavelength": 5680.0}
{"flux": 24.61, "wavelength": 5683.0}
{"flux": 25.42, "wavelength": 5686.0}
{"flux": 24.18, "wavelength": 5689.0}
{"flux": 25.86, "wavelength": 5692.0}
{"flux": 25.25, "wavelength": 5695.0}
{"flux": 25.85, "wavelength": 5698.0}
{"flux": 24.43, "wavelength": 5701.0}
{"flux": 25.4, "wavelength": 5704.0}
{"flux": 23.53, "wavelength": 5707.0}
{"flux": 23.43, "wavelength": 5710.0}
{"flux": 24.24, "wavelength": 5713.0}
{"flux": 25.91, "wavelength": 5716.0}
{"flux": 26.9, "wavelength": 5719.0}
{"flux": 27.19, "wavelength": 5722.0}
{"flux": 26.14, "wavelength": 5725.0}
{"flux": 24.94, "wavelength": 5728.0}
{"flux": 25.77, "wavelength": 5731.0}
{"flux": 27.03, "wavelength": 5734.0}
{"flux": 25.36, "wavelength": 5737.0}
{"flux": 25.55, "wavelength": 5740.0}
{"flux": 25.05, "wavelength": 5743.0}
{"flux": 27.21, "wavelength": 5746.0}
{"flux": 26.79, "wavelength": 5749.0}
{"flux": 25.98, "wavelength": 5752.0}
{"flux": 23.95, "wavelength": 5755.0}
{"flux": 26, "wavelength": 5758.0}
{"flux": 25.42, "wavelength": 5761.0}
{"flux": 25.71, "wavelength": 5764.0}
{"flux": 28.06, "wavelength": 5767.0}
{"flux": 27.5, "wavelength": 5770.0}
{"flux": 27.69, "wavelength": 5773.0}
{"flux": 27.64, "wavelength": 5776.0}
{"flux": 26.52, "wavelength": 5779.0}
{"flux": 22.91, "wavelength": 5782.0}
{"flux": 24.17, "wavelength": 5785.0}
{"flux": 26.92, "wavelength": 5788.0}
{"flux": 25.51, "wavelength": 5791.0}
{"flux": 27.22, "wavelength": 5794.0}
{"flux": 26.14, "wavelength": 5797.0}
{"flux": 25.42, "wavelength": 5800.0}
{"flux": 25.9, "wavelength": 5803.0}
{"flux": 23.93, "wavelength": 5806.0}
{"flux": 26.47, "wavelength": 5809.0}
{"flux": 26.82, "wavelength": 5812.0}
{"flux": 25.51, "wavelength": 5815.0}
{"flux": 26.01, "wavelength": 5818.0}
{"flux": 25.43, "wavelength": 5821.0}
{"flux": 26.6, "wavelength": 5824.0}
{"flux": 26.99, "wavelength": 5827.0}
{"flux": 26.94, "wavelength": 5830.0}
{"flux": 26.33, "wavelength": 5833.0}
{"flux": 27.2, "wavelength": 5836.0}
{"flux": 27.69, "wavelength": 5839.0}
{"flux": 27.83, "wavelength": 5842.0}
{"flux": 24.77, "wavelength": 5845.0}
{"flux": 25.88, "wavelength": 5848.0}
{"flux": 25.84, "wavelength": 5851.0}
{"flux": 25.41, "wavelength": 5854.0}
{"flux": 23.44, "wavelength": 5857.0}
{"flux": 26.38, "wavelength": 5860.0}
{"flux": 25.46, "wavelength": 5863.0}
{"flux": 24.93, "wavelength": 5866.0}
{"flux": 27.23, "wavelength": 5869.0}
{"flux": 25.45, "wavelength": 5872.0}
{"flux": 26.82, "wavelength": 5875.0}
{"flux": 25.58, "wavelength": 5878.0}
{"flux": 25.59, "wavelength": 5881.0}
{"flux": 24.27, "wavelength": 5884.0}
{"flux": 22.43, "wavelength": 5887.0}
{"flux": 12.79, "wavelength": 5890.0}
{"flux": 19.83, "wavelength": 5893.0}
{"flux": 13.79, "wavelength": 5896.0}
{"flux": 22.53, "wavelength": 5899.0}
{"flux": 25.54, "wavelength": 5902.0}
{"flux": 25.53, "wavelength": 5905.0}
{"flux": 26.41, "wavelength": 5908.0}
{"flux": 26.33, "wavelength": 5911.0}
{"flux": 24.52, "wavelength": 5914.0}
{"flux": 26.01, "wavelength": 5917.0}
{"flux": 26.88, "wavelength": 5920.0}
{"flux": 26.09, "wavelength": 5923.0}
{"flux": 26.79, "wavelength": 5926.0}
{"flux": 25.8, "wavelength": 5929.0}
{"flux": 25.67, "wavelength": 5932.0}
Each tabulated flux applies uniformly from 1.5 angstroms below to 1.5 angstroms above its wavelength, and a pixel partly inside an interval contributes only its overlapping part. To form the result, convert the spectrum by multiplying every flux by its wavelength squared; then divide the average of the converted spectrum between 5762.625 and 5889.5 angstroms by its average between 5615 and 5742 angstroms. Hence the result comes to 1.08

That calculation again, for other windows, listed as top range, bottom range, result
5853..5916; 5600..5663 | 1.05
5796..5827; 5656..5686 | 1.09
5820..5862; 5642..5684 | 1.11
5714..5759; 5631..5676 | 1.07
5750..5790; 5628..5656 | 1.07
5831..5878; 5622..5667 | 1.12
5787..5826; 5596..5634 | 1.12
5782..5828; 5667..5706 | 1.07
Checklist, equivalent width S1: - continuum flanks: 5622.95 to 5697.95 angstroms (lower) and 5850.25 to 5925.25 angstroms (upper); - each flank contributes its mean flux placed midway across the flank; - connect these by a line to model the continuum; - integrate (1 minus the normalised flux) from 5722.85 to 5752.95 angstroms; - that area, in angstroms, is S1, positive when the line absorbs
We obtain -1.5 angstroms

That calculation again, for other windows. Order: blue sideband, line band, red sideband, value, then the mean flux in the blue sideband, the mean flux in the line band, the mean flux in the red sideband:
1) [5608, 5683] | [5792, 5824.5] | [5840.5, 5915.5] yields -2.01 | 24.9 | 25.9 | 24.2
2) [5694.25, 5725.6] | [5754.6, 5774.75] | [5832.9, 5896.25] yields -1.20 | 25.3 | 26.5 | 24.5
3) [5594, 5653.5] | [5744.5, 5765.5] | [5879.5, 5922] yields -1.58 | 24.9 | 25.9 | 23.1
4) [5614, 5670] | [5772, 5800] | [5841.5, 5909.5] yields -2.00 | 24.7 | 26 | 24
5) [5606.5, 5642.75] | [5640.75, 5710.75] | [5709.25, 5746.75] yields 0.94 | 24.9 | 25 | 25.8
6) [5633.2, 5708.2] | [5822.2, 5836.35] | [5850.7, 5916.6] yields -1.50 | 25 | 26.8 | 23.9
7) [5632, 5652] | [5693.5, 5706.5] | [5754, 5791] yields 0.24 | 25.2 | 25.1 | 26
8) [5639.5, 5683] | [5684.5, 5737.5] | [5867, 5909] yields -1.62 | 25.1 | 25.4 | 23.1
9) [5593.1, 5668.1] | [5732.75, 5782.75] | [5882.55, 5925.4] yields -4.53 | 24.8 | 26.2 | 23.1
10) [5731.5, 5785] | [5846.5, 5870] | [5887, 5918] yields -2.10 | 26.1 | 25.5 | 22.3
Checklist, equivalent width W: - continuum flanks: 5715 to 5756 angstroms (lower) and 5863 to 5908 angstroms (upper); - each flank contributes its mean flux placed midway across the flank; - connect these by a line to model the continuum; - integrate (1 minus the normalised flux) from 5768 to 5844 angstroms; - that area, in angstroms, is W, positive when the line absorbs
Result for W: -4.9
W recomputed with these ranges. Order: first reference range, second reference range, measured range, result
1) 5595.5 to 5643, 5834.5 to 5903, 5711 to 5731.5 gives -1.1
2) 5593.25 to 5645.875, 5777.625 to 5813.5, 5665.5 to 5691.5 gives -0.2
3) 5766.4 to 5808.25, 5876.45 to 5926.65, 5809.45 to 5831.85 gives -0.9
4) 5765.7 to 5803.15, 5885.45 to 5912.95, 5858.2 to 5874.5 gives -2.0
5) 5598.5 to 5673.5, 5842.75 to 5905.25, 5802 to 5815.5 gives -0.9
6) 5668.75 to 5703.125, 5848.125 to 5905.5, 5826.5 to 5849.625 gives -2.6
